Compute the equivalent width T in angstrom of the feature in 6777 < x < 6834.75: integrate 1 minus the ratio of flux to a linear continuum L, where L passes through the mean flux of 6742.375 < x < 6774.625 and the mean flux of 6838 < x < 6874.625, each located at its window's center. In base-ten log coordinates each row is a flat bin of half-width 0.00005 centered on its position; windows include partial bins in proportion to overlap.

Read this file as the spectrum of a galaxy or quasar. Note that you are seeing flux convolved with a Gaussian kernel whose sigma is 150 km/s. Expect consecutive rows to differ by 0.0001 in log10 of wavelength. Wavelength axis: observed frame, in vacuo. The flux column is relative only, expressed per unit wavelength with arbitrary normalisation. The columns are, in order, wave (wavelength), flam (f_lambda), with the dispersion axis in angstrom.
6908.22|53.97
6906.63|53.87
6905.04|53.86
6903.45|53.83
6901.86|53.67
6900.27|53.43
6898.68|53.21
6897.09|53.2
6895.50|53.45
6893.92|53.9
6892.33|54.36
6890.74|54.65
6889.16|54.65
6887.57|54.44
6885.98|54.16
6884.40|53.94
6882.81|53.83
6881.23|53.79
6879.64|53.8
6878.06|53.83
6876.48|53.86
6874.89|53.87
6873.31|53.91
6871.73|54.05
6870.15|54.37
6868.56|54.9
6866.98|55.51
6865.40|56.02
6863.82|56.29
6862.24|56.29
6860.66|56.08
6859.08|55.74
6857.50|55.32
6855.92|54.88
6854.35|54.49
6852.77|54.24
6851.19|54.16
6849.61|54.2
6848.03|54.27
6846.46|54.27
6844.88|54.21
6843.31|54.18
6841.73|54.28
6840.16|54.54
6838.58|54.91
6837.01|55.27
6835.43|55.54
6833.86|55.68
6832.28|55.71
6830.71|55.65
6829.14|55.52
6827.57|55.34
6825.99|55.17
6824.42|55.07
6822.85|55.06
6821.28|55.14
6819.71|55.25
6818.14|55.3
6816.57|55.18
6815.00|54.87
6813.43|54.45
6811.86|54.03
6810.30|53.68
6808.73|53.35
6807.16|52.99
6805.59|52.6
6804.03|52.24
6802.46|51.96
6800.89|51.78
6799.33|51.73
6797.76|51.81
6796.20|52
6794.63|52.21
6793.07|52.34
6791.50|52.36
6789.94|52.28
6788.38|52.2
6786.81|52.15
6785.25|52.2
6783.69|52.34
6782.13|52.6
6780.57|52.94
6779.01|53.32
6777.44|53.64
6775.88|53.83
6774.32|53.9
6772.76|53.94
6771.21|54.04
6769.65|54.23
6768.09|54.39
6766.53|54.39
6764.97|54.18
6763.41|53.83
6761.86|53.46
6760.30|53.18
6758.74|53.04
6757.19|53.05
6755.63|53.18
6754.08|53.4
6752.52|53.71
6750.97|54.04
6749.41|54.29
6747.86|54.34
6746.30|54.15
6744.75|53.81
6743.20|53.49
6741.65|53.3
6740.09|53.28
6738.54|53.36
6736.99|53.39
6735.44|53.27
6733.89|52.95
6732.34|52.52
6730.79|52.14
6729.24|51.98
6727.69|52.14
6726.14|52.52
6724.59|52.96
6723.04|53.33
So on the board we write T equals 0.8 angstrom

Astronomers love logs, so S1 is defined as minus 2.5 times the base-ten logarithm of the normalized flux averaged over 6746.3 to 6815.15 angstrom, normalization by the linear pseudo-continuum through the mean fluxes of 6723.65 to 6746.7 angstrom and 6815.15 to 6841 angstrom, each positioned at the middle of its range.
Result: 0.02 mag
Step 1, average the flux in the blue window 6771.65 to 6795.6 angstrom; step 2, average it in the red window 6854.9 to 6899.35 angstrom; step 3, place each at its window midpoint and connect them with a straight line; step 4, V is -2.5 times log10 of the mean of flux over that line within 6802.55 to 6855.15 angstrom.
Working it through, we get -0.02 mag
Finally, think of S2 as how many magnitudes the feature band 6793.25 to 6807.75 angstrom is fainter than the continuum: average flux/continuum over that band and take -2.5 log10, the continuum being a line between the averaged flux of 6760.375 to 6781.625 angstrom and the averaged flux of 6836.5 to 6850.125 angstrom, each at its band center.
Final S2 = 0.04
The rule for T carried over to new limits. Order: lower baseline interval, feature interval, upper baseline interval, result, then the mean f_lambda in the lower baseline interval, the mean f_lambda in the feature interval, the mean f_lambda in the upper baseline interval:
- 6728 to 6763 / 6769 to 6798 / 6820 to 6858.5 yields 0.6 angstrom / 53.3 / 52.9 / 54.9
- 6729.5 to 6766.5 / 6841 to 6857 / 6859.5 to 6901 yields -0.1 angstrom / 53.4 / 54.3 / 54.4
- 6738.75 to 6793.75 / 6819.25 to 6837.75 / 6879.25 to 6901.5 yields -0.6 angstrom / 53.4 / 55.4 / 53.9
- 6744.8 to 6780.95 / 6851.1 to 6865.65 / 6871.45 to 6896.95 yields -0.4 angstrom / 53.8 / 55.4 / 54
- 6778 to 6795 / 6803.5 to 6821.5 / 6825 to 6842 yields 0.0 angstrom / 52.5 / 54.1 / 55.3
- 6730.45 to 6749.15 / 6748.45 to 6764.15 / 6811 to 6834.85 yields 0.1 angstrom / 53.4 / 53.5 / 55.2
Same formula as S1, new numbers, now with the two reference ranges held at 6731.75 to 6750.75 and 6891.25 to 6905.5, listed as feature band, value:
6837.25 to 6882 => -0.021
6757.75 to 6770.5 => -0.005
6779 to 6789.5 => 0.022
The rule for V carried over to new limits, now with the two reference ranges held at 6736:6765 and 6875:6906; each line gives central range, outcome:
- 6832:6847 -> -0.021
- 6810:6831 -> -0.026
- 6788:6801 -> 0.032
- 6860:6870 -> -0.038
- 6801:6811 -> 0.021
